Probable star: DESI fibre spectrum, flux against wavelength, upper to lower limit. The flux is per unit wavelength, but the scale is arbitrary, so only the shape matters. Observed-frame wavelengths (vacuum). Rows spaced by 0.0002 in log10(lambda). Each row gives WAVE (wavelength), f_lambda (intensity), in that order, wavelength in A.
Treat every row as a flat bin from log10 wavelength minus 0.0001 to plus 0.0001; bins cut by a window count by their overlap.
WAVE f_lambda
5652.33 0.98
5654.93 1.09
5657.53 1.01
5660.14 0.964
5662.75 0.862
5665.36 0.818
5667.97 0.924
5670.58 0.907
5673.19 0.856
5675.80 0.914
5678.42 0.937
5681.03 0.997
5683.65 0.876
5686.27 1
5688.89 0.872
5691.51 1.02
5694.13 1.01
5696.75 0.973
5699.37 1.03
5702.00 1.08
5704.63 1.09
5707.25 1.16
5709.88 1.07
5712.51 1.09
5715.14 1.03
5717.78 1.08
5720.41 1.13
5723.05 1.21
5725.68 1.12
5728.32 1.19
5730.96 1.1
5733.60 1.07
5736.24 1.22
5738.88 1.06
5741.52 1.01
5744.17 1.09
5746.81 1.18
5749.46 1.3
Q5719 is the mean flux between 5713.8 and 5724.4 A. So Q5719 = 1.11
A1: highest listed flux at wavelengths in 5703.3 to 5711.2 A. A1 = 1.16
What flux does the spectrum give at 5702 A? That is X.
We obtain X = 1.08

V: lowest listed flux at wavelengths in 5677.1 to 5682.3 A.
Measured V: 0.937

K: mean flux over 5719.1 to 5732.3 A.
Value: 1.15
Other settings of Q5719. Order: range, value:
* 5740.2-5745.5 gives 1.05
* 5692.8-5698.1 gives 0.994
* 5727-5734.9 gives 1.12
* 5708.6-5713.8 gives 1.08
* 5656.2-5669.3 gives 0.916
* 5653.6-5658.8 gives 1.05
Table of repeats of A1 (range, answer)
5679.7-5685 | 0.997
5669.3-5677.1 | 0.914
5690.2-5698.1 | 1.02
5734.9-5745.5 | 1.22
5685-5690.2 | 1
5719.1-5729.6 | 1.21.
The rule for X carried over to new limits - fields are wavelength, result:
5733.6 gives 1.07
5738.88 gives 1.06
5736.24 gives 1.22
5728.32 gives 1.19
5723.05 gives 1.21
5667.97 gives 0.924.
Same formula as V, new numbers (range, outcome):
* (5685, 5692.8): 0.872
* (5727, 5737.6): 1.07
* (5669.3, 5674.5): 0.856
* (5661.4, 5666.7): 0.818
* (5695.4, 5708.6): 0.973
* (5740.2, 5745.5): 1.01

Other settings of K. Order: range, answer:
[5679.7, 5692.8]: 0.953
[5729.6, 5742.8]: 1.09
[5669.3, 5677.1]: 0.893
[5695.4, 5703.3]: 1.03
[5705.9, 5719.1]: 1.09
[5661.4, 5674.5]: 0.874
